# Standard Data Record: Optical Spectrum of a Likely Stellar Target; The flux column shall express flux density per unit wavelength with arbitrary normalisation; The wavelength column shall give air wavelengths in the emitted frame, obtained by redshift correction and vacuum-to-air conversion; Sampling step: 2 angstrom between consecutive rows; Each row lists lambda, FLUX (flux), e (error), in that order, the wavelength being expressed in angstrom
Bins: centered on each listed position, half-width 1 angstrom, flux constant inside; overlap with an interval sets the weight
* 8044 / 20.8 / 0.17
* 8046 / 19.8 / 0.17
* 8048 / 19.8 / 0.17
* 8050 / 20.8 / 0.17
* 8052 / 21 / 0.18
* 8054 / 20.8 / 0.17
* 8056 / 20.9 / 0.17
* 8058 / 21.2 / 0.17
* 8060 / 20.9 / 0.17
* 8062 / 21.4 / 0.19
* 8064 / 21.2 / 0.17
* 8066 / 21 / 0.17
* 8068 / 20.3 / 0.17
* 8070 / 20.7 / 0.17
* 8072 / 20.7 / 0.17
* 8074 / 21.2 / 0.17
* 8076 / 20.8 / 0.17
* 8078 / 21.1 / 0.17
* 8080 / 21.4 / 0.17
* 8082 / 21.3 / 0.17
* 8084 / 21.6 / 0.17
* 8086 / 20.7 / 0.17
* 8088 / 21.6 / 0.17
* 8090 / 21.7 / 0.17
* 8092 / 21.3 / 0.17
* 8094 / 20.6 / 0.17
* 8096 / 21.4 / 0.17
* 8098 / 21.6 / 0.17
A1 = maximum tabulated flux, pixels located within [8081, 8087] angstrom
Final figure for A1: 21.6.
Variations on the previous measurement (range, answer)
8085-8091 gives 21.7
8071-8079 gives 21.2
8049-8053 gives 21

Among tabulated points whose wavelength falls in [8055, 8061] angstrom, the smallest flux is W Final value 20.9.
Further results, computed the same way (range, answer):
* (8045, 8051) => 19.8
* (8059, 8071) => 20.3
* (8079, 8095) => 20.6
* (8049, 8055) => 20.8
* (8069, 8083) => 20.7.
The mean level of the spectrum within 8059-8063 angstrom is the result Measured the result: 21.1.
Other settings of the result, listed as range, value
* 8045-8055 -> 20.4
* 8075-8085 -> 21.2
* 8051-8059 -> 21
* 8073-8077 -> 21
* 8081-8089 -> 21.3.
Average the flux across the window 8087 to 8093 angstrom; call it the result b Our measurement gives 21.5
